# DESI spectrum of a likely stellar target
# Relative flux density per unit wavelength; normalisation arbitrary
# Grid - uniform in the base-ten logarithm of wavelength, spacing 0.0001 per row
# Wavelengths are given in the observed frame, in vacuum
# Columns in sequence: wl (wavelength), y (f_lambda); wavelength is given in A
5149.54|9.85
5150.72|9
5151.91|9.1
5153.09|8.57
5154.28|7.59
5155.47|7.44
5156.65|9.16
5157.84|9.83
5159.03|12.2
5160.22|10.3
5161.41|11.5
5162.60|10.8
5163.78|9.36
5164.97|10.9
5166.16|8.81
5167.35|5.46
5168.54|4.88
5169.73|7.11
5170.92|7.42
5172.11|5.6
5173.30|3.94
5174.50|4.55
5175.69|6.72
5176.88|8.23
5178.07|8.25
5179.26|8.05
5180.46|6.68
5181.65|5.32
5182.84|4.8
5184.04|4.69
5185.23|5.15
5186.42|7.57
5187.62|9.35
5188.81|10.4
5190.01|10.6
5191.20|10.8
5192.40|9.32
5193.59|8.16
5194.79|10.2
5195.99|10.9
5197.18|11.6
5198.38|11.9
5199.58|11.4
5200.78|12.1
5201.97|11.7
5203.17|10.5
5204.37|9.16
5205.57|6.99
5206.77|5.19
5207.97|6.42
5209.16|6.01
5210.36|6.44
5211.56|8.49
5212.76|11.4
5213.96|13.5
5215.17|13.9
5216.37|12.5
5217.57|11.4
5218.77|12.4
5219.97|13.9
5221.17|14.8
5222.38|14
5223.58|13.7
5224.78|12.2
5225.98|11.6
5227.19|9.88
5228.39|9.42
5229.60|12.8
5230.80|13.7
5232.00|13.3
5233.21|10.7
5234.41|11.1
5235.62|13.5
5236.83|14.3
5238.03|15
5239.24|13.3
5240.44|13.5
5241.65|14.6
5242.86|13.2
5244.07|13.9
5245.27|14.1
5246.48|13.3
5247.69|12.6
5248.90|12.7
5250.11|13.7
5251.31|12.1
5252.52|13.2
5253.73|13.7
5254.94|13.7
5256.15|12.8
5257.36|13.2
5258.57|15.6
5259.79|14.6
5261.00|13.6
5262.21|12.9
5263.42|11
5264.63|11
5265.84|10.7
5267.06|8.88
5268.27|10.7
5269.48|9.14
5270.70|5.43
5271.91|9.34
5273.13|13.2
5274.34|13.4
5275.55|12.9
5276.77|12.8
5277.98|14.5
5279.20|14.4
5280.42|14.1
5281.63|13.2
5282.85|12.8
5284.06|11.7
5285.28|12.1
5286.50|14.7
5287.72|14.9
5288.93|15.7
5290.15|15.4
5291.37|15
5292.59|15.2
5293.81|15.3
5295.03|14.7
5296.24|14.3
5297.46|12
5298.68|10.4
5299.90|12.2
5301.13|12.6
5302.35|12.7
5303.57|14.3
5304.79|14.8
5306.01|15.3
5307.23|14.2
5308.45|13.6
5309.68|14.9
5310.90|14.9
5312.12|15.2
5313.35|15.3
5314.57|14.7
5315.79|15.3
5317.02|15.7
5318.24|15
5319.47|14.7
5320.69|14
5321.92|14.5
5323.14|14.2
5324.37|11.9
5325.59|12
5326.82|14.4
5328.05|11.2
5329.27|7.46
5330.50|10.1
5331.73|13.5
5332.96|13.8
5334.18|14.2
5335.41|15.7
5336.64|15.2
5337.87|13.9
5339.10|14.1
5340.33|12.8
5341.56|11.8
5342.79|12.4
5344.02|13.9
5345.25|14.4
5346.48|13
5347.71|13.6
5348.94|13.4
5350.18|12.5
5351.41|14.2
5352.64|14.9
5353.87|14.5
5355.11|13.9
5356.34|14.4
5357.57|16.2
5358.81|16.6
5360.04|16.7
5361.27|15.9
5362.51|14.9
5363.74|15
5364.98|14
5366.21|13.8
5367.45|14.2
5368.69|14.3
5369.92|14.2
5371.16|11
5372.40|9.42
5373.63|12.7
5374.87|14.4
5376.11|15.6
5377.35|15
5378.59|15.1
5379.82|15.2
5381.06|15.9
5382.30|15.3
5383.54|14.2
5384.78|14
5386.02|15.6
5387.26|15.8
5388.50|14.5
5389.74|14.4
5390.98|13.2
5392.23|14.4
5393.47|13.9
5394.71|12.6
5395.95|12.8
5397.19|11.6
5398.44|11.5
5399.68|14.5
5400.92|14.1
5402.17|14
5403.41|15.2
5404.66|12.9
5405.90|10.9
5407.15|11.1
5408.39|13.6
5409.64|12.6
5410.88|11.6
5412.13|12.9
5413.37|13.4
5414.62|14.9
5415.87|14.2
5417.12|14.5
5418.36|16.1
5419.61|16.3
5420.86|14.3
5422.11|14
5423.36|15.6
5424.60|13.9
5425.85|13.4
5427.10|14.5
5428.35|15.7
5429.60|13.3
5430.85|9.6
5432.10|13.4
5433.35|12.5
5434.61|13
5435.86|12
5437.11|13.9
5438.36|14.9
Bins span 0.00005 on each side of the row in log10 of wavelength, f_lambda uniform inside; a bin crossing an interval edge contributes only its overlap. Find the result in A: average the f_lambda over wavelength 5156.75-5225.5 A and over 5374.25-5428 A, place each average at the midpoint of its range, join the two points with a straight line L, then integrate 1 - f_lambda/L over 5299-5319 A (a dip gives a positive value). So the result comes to -4.0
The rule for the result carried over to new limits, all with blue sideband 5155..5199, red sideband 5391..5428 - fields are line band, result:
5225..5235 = -2.1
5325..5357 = -3.2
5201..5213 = 1.0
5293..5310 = -3.8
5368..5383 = -1.3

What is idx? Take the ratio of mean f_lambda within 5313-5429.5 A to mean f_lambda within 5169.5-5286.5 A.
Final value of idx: 1.3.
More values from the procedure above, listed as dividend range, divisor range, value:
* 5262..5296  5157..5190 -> 1.64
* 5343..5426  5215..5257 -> 1.08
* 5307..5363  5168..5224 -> 1.54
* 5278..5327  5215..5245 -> 1.09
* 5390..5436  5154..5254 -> 1.31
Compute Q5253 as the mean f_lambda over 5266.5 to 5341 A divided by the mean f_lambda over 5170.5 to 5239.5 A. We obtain 1.34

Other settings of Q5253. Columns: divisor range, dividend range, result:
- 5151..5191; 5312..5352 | 1.71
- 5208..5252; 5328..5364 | 1.12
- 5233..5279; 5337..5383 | 1.12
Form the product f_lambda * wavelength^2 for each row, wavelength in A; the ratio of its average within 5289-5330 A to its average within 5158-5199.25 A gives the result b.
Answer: 1.75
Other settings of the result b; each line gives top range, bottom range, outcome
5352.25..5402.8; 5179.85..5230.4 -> 1.52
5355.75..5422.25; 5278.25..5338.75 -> 1.05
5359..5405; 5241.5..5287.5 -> 1.17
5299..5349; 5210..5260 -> 1.10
